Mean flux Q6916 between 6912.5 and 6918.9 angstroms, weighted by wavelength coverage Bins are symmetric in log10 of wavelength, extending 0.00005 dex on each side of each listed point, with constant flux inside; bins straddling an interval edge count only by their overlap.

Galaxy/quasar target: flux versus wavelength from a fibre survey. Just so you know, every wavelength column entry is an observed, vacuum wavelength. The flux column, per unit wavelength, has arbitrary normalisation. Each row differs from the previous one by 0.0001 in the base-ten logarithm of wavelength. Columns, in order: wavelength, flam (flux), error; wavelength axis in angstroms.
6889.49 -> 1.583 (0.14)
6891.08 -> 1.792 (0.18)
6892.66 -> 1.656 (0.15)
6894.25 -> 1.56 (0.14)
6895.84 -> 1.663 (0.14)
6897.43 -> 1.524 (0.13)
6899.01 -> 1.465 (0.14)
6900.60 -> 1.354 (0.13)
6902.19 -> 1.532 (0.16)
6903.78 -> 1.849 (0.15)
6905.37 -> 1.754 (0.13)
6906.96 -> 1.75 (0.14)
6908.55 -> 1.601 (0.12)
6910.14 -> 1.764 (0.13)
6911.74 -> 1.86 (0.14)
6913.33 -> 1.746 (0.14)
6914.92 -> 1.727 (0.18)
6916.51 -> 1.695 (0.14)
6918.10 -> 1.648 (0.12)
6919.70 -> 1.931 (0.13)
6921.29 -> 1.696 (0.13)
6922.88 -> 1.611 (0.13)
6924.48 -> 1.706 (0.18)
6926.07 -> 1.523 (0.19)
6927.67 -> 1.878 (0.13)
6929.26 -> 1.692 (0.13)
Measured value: 1.71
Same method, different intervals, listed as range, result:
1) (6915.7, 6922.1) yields 1.74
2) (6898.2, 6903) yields 1.45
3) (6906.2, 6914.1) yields 1.74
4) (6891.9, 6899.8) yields 1.57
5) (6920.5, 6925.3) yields 1.67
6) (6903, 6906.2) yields 1.8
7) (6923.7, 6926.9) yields 1.62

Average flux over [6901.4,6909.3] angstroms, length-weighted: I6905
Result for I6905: 1.7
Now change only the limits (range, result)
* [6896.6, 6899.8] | 1.5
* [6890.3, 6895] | 1.67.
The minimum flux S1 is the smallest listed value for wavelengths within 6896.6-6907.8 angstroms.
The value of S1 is 1.354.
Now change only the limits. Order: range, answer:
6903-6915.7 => 1.601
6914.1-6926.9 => 1.523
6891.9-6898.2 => 1.524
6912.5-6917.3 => 1.695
